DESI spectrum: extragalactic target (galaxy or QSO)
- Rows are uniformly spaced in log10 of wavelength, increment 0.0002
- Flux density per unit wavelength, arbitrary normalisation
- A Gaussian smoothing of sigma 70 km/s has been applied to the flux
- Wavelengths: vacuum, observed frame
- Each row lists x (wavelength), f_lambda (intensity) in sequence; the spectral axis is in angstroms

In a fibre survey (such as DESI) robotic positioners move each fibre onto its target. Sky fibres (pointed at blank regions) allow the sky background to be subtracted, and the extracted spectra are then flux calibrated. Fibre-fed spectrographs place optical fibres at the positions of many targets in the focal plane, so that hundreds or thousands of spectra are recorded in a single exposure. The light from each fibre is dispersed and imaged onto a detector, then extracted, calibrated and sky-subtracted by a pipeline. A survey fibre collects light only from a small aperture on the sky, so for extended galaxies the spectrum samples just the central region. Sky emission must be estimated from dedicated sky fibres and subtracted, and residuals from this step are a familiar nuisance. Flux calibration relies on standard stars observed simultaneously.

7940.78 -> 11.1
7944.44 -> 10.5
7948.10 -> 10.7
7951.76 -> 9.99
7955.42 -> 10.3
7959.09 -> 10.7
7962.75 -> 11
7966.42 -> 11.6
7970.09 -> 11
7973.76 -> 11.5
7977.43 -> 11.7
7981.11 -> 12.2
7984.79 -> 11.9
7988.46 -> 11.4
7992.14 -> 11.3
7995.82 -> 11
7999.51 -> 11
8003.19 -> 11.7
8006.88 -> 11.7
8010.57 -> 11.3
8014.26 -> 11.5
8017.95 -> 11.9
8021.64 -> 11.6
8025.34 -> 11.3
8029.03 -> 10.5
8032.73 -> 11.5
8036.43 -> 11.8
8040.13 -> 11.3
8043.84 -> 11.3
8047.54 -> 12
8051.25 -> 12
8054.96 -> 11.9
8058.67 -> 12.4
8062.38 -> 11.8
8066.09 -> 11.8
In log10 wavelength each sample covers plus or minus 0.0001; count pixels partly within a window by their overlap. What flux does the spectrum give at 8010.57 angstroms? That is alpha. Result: 11.3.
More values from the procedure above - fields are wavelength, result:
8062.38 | 11.8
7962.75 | 11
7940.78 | 11.1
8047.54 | 12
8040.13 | 11.3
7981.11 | 12.2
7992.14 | 11.3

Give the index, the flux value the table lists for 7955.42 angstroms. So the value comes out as 10.3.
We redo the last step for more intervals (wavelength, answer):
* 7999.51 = 11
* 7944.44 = 10.5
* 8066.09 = 11.8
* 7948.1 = 10.7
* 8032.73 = 11.5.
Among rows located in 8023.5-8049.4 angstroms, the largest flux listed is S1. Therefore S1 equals 12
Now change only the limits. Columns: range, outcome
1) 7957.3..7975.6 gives 11.6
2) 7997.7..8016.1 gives 11.7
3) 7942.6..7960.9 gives 10.7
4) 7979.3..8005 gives 12.2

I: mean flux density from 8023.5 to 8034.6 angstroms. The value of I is 11.1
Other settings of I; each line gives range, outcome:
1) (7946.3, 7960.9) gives 10.4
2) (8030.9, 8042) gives 11.5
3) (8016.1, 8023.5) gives 11.7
